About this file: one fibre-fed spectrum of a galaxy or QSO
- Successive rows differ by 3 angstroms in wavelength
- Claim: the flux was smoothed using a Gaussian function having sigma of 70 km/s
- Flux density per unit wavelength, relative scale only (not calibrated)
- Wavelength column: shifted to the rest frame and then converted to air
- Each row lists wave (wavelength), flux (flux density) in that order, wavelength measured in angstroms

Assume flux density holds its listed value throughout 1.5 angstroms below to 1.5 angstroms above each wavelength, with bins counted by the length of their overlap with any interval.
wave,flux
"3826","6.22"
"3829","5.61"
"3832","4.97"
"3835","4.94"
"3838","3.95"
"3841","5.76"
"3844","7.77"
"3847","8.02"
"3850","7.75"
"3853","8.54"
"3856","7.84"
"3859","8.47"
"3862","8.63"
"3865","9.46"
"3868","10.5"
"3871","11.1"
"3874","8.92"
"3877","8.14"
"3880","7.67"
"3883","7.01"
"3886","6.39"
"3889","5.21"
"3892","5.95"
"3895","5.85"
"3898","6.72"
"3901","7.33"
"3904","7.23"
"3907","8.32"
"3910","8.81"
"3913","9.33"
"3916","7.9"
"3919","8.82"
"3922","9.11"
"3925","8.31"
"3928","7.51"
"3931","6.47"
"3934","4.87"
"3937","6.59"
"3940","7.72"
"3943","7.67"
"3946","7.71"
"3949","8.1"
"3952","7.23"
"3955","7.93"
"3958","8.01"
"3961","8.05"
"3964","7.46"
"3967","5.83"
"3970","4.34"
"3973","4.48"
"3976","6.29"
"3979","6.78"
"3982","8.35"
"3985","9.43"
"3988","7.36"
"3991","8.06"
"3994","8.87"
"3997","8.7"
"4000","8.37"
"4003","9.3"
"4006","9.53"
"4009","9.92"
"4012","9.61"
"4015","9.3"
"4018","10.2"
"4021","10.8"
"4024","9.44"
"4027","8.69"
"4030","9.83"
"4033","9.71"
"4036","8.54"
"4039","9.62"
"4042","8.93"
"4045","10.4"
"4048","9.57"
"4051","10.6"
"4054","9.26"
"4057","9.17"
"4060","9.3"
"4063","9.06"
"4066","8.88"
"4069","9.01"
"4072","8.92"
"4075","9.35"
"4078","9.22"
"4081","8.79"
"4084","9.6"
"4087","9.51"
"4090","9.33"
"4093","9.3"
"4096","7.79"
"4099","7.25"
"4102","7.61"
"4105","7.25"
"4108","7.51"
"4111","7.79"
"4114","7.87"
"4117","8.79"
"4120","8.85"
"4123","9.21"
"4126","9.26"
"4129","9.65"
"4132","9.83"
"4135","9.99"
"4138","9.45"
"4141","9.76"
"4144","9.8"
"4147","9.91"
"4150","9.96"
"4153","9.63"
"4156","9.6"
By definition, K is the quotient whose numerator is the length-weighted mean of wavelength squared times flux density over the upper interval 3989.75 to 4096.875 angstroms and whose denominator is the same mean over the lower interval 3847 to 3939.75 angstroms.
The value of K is 1.3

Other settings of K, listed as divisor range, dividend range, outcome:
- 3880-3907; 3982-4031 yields 1.47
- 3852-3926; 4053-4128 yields 1.20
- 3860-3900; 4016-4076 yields 1.32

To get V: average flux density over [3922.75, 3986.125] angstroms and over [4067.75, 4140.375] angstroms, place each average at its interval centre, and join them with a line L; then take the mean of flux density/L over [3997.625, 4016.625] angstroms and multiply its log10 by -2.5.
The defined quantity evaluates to -0.21 mag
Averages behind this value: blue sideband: 7.11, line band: 9.31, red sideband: 8.81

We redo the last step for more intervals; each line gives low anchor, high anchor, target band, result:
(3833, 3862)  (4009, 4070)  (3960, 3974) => 0.38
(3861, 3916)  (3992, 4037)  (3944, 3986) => 0.23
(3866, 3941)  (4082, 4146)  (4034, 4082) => -0.09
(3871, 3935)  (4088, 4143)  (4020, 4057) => -0.16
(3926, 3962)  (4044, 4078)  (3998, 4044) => -0.09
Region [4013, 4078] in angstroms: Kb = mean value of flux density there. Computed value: 9.45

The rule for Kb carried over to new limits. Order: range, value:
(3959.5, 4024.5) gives 8.18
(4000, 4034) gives 9.61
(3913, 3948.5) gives 7.61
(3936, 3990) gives 7.2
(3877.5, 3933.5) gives 7.41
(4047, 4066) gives 9.44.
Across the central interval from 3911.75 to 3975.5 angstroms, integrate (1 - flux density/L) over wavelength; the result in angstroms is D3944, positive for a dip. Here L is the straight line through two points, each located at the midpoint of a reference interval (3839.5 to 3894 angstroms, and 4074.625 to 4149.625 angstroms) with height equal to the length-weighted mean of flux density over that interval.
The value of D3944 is 7.4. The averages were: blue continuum 7.93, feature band 7.28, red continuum 8.92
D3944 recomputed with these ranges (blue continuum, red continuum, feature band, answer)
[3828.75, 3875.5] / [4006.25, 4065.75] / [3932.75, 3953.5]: 3.5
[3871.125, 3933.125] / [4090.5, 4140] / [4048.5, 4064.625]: -2.2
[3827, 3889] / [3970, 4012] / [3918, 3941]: 1.2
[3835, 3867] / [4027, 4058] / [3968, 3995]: 5.6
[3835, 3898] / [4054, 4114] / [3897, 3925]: -1.5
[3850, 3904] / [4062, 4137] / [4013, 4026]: -2.2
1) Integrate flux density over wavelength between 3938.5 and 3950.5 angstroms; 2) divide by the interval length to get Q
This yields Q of 7.8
